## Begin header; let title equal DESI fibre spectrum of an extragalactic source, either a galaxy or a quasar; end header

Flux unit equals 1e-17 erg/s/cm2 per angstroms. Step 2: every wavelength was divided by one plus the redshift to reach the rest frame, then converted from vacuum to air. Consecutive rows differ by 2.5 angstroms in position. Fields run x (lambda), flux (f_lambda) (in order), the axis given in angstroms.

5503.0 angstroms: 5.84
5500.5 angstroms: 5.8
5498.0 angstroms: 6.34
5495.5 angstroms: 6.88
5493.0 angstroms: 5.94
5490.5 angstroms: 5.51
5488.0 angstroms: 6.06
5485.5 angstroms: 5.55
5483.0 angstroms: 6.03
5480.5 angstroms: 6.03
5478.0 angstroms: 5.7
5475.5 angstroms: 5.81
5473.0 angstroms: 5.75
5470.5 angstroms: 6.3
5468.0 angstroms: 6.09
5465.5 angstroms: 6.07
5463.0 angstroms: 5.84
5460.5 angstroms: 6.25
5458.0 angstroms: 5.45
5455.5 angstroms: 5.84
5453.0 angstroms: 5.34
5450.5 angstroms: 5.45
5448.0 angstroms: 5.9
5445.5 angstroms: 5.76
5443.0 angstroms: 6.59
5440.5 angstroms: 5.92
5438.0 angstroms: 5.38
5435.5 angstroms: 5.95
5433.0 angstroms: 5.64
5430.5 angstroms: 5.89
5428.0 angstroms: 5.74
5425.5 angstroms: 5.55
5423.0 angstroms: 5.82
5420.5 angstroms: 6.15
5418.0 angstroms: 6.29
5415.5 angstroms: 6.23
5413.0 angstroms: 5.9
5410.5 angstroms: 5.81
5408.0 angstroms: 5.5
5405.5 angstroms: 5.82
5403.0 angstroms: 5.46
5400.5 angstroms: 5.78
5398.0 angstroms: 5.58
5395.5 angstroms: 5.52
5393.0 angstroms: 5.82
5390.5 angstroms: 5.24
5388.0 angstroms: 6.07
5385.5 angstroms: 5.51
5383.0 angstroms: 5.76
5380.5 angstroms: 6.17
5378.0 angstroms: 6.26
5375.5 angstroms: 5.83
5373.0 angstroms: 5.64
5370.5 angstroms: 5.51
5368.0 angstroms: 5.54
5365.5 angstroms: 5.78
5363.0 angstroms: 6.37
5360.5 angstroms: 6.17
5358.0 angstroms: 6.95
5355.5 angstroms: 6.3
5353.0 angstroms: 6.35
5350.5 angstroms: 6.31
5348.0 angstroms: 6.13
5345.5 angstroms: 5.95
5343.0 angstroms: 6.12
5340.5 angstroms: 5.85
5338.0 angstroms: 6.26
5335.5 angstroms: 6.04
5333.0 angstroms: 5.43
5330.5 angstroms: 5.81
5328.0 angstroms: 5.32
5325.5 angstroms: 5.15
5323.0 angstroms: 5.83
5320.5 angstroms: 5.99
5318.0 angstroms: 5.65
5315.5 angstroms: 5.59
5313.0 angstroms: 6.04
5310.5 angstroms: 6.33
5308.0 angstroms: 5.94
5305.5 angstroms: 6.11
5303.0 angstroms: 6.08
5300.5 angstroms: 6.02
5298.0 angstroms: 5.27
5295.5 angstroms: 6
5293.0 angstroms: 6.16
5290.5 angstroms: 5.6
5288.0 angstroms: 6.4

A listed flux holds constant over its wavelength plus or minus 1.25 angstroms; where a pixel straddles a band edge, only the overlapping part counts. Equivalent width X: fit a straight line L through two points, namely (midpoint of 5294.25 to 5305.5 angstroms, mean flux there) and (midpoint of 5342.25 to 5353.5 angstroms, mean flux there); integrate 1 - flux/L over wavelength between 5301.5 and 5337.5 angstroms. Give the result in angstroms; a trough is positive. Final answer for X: 1.0 angstroms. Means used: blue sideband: 5.87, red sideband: 6.16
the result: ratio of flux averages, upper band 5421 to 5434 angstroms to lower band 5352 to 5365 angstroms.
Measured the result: 0.9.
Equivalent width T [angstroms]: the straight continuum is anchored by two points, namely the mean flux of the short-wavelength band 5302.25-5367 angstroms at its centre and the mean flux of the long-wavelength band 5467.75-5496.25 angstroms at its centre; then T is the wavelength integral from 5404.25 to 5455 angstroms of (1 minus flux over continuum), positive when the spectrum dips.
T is 1.1 angstroms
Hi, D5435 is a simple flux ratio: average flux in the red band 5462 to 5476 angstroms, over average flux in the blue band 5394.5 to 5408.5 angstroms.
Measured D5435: 1.07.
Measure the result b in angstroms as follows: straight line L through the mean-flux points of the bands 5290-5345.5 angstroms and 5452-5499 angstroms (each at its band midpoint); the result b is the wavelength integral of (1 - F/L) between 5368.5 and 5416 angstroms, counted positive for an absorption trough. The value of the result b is 1.2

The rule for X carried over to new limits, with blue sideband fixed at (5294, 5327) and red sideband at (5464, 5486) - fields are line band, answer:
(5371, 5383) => -0.1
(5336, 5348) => -0.4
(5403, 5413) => 0.3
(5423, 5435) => 0.4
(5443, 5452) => 0.2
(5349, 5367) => -1.3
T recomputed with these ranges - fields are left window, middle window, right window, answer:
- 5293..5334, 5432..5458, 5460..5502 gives 0.8 angstroms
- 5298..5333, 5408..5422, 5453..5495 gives -0.4 angstroms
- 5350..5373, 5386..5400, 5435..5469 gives 0.9 angstroms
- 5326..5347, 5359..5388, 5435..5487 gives -0.2 angstroms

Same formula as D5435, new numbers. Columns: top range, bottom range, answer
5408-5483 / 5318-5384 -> 0.99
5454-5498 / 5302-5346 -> 1.02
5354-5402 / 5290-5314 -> 0.99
